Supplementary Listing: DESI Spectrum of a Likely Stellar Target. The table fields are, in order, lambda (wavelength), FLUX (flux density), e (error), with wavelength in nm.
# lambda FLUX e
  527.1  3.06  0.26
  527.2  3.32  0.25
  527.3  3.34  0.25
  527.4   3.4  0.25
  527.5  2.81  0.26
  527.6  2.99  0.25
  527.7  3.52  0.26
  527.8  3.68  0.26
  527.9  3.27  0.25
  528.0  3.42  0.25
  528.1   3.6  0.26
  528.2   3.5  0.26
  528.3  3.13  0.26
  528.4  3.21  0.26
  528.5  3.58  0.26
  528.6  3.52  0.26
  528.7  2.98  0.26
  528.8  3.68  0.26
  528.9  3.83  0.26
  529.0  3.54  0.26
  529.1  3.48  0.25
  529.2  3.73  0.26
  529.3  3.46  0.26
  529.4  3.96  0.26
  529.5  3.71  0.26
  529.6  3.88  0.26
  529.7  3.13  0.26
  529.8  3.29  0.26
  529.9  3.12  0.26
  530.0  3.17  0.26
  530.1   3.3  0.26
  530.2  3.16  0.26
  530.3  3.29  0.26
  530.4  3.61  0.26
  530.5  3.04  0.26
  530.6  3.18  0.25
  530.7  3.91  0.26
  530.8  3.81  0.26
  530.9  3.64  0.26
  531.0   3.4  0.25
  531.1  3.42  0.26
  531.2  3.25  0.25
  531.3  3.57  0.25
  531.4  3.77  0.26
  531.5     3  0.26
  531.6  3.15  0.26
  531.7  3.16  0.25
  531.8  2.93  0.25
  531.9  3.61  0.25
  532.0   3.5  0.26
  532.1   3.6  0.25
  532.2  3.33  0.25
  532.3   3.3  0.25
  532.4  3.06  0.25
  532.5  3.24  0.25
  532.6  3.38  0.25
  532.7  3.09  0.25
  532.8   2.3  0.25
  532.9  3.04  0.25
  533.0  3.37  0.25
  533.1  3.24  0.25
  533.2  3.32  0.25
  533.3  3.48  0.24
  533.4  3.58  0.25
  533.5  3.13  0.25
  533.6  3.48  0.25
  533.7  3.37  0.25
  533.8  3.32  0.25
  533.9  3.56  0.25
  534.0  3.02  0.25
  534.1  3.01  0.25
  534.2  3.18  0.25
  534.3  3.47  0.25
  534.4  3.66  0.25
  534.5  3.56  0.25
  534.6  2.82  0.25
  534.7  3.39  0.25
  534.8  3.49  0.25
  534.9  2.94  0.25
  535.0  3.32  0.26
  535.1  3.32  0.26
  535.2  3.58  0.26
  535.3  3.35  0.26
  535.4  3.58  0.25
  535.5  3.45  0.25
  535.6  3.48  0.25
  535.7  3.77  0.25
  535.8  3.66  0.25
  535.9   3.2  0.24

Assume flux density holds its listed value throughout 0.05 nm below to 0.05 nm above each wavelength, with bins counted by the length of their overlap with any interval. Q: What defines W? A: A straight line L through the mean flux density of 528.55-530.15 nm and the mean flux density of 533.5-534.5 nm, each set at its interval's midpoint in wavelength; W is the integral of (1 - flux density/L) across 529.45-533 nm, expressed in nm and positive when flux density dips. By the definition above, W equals 0.11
